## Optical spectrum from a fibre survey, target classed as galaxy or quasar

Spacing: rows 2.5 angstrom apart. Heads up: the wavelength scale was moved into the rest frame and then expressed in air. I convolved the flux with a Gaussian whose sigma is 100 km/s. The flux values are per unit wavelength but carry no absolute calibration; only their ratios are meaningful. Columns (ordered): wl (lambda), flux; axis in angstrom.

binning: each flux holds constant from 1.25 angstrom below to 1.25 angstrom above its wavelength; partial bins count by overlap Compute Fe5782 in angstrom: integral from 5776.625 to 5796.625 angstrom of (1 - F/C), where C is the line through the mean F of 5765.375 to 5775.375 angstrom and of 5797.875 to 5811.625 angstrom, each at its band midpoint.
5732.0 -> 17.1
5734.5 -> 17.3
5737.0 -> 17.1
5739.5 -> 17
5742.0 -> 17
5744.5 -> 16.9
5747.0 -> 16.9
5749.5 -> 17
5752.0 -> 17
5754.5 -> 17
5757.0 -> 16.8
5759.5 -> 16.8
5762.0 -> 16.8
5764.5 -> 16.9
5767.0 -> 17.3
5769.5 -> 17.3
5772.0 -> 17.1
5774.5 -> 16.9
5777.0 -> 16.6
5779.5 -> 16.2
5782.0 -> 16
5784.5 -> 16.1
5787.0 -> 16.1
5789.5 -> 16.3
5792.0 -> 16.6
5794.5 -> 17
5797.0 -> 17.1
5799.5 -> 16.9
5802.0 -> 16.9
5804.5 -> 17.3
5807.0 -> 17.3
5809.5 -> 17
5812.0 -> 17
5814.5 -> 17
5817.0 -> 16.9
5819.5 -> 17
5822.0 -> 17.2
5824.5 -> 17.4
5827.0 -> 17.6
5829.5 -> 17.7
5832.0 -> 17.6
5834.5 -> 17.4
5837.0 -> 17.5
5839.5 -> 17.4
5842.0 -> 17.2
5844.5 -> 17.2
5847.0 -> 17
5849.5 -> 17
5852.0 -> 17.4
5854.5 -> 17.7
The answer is 0.9 angstrom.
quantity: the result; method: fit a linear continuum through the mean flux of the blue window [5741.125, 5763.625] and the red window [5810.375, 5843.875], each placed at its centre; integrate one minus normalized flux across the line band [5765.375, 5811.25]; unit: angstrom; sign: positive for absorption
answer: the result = 0.8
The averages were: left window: 16.9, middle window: 16.8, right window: 17.3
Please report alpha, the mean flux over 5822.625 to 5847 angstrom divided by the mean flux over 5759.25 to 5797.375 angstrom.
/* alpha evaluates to 1.04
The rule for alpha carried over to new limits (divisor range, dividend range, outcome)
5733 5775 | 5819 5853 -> 1.02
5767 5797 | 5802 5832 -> 1.04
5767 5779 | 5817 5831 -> 1.02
